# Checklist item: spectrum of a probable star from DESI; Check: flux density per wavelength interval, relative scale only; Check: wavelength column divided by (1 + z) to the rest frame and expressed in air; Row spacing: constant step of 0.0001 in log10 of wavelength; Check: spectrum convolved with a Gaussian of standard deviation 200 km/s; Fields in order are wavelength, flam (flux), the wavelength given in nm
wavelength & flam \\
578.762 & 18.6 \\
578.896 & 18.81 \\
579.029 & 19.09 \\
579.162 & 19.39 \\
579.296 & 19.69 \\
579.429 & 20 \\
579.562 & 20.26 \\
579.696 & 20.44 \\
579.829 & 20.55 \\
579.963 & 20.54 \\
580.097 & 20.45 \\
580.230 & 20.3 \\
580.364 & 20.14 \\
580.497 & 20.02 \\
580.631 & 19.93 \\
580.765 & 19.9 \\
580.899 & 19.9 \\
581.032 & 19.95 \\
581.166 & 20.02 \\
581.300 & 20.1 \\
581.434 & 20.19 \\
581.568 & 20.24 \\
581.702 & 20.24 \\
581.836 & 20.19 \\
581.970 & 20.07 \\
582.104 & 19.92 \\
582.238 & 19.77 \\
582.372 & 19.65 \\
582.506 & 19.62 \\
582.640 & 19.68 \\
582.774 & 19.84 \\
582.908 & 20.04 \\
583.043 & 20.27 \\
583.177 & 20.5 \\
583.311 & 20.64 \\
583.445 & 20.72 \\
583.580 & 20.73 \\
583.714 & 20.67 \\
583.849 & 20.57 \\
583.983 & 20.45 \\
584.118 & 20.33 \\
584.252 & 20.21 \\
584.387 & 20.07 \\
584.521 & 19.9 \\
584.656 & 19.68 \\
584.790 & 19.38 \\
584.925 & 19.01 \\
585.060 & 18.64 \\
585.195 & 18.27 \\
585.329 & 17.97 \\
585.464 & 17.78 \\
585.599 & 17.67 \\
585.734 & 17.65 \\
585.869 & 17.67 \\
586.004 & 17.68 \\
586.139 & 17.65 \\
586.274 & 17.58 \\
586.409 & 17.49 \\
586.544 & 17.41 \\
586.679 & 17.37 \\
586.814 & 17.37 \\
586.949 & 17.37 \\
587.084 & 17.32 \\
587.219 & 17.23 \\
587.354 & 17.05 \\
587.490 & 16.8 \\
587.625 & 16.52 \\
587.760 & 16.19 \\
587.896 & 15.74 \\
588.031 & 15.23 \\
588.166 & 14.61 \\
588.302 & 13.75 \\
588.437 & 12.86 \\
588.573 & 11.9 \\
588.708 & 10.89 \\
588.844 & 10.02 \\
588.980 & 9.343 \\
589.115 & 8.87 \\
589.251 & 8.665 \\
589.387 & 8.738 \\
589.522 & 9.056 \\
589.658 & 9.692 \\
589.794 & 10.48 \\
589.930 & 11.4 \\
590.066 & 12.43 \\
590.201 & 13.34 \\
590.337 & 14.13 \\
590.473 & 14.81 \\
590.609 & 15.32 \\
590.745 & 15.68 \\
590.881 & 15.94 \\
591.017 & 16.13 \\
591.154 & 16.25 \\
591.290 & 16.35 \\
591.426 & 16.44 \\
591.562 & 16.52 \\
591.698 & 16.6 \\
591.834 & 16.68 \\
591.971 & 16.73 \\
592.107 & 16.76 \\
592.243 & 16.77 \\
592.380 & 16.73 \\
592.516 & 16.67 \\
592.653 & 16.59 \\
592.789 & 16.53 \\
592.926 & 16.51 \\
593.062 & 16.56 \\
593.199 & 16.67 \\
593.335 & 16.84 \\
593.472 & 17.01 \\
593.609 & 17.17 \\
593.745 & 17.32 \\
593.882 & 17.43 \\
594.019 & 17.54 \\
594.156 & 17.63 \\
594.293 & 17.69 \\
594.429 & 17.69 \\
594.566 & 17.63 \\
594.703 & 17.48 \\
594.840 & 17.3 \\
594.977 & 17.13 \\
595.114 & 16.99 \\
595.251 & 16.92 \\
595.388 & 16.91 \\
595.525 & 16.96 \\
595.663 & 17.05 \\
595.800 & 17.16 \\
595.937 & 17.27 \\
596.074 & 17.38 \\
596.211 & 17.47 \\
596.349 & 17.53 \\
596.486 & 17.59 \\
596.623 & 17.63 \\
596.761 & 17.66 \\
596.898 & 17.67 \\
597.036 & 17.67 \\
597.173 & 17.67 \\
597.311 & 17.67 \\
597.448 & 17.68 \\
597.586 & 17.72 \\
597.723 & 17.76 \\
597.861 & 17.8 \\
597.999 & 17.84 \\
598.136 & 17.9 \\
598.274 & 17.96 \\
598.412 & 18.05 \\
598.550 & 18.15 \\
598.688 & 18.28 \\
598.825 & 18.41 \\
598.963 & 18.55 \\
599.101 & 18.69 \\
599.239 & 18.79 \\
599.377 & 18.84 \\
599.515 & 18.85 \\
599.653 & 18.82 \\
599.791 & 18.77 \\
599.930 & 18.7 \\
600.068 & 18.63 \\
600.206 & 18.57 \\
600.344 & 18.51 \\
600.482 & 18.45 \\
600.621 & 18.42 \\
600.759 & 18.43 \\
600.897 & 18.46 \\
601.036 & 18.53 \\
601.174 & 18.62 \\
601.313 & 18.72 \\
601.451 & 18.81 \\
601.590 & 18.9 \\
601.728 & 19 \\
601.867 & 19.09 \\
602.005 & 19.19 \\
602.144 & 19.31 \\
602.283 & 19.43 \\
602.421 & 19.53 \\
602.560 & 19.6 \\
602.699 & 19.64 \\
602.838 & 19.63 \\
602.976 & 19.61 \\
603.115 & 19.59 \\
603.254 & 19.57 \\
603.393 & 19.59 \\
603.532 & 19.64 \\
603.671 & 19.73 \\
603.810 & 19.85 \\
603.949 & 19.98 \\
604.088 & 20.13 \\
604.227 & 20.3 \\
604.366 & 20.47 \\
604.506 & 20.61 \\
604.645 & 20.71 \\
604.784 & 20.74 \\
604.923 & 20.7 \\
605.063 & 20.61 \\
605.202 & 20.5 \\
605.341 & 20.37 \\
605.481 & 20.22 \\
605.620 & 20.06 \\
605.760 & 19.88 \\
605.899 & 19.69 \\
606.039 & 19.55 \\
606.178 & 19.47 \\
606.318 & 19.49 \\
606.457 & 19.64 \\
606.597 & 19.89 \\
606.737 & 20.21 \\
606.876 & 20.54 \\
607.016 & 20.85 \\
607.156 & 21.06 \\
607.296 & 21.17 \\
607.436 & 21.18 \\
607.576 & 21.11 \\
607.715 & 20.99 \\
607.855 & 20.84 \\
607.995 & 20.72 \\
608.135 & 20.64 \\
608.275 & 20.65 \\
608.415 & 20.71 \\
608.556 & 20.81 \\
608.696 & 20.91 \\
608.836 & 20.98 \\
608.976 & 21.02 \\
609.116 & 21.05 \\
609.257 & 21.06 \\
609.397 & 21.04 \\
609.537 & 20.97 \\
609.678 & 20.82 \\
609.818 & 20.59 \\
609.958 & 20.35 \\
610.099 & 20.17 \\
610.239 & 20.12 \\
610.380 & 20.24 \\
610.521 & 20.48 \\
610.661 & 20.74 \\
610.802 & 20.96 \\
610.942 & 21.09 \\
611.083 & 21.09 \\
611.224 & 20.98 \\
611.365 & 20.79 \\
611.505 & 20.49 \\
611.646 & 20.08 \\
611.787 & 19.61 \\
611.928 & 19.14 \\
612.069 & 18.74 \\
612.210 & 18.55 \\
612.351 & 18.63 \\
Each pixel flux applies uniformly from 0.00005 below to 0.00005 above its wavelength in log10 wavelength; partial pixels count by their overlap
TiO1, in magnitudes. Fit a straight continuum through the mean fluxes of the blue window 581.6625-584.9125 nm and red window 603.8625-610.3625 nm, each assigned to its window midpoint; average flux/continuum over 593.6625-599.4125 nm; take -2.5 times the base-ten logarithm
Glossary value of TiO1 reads 0.15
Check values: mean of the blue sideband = 20.1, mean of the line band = 17.7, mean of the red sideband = 20.5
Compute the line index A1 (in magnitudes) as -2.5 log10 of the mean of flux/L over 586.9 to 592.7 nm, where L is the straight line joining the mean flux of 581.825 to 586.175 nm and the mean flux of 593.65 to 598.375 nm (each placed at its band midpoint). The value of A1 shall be 0.28 mag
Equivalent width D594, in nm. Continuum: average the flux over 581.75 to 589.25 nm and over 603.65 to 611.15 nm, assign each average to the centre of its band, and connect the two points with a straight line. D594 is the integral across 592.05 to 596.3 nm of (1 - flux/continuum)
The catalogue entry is 0.38 nm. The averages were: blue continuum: 17.6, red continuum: 20.5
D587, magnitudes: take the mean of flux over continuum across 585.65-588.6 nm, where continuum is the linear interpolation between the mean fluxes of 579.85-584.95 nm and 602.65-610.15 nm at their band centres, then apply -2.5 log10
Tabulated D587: 0.22 mag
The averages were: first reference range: 20.1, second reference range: 20.4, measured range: 16.5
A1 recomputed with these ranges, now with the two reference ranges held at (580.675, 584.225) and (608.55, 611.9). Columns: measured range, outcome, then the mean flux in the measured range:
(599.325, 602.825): 0.09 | 18.9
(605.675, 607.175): 0.03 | 20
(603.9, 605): 0.01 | 20.5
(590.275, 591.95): 0.26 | 15.9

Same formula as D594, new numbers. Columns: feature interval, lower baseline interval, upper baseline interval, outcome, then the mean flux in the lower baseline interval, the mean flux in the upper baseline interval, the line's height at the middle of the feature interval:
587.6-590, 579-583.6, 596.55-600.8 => 0.93 nm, 20.1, 18.2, 19.3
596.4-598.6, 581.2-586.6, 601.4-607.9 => 0.23 nm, 19.4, 20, 19.8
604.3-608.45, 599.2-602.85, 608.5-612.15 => -0.13 nm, 18.9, 20.5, 19.8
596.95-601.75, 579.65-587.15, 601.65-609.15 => 0.39 nm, 19.4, 20.2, 20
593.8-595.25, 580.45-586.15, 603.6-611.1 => 0.19 nm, 19.6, 20.5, 20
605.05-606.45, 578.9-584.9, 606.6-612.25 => 0.04 nm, 20.1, 20.6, 20.5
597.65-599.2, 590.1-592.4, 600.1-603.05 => -0.01 nm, 15.9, 19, 18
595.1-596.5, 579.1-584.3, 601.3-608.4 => 0.20 nm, 20.2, 20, 20.1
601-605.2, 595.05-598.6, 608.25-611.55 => -0.13 nm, 17.5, 20.8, 19.1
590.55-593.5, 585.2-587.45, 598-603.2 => 0.26 nm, 17.5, 18.8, 18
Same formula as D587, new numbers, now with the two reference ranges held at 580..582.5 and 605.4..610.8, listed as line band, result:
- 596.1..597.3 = 0.16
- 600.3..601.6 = 0.10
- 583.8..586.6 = 0.08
